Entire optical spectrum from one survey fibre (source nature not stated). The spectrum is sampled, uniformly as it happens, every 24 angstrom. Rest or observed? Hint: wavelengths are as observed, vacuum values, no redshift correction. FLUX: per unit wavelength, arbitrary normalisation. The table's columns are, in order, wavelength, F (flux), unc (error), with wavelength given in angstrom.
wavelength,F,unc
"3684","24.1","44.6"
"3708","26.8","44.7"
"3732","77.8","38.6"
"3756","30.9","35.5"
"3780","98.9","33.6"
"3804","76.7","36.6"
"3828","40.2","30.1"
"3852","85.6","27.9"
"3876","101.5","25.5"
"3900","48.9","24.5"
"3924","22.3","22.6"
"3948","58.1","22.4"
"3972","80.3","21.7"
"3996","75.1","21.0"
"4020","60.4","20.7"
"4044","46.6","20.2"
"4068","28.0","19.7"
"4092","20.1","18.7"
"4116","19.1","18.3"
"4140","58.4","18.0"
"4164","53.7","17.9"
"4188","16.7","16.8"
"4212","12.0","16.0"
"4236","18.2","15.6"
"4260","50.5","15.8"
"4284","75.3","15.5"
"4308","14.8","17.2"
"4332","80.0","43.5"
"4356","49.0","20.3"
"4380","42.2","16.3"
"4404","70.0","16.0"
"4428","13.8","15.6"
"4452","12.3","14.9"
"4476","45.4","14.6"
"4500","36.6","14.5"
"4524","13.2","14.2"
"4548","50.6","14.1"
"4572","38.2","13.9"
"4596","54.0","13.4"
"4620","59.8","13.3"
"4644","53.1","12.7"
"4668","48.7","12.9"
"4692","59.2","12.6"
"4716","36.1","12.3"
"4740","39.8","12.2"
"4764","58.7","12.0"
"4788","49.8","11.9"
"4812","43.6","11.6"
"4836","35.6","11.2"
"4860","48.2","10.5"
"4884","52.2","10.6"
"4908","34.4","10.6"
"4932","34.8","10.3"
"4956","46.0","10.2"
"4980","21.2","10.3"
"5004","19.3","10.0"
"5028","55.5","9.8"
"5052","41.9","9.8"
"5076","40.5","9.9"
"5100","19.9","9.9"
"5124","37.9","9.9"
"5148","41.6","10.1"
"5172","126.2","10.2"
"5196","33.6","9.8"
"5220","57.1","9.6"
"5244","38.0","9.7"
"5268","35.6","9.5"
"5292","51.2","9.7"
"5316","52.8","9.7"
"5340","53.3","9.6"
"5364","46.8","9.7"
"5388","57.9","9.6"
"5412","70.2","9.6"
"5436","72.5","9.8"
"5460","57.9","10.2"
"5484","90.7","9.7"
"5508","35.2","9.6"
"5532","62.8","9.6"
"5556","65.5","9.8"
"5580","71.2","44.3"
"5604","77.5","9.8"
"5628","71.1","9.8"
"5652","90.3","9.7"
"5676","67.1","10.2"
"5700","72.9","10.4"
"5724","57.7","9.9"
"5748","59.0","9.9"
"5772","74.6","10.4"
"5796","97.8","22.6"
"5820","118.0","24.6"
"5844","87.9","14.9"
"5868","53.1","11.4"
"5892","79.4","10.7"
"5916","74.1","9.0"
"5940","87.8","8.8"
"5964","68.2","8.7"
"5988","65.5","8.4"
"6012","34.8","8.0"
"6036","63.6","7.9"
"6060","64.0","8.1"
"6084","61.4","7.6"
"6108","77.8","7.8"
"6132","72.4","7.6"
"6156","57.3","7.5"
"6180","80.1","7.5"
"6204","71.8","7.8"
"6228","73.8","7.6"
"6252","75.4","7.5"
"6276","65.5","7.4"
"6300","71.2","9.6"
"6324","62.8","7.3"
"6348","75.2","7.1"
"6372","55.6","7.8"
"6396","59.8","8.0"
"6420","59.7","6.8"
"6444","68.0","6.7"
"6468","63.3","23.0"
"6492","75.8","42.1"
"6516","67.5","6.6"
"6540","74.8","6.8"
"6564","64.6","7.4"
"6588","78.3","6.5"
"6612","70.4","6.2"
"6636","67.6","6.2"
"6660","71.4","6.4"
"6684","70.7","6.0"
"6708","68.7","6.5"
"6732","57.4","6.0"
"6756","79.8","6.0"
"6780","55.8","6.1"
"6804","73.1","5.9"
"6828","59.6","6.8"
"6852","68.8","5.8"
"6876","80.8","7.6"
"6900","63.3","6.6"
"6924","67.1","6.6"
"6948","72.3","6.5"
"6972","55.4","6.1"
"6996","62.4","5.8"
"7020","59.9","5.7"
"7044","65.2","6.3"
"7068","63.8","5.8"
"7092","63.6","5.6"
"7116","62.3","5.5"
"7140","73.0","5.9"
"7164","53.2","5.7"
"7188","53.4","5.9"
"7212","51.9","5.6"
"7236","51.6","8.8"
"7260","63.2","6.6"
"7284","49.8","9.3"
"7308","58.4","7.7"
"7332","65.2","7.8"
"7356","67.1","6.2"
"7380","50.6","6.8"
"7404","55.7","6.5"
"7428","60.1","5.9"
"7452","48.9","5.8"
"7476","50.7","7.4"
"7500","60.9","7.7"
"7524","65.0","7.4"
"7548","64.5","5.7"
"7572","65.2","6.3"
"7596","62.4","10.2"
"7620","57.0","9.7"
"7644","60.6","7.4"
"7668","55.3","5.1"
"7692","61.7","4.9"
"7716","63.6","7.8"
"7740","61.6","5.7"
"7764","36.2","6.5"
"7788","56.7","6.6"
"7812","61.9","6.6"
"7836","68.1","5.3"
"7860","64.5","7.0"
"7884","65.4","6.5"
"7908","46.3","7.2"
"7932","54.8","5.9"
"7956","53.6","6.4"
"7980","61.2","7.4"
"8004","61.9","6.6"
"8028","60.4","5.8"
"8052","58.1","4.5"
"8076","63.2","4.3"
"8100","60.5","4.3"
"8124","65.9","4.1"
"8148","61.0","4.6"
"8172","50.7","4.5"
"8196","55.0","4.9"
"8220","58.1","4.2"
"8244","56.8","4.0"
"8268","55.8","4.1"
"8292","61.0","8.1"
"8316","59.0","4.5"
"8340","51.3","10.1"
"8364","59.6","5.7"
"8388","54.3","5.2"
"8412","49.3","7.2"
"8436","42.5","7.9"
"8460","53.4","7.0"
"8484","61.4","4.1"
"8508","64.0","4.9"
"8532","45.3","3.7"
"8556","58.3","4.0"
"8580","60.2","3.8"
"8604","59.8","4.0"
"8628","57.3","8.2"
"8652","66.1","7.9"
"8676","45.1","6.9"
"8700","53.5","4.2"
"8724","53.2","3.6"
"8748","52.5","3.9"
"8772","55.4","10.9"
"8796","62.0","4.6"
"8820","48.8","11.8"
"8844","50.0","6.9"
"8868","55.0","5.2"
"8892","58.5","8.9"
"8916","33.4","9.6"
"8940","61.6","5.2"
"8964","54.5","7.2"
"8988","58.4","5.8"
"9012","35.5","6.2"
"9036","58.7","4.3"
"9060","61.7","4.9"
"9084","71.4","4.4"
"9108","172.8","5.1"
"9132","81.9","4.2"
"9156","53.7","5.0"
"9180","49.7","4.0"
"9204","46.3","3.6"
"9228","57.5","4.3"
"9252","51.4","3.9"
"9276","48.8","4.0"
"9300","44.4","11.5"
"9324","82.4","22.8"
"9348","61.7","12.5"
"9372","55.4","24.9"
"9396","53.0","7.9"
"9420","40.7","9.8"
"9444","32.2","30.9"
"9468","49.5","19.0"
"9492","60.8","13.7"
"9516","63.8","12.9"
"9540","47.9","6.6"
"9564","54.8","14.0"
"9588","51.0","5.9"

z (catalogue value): 0.39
